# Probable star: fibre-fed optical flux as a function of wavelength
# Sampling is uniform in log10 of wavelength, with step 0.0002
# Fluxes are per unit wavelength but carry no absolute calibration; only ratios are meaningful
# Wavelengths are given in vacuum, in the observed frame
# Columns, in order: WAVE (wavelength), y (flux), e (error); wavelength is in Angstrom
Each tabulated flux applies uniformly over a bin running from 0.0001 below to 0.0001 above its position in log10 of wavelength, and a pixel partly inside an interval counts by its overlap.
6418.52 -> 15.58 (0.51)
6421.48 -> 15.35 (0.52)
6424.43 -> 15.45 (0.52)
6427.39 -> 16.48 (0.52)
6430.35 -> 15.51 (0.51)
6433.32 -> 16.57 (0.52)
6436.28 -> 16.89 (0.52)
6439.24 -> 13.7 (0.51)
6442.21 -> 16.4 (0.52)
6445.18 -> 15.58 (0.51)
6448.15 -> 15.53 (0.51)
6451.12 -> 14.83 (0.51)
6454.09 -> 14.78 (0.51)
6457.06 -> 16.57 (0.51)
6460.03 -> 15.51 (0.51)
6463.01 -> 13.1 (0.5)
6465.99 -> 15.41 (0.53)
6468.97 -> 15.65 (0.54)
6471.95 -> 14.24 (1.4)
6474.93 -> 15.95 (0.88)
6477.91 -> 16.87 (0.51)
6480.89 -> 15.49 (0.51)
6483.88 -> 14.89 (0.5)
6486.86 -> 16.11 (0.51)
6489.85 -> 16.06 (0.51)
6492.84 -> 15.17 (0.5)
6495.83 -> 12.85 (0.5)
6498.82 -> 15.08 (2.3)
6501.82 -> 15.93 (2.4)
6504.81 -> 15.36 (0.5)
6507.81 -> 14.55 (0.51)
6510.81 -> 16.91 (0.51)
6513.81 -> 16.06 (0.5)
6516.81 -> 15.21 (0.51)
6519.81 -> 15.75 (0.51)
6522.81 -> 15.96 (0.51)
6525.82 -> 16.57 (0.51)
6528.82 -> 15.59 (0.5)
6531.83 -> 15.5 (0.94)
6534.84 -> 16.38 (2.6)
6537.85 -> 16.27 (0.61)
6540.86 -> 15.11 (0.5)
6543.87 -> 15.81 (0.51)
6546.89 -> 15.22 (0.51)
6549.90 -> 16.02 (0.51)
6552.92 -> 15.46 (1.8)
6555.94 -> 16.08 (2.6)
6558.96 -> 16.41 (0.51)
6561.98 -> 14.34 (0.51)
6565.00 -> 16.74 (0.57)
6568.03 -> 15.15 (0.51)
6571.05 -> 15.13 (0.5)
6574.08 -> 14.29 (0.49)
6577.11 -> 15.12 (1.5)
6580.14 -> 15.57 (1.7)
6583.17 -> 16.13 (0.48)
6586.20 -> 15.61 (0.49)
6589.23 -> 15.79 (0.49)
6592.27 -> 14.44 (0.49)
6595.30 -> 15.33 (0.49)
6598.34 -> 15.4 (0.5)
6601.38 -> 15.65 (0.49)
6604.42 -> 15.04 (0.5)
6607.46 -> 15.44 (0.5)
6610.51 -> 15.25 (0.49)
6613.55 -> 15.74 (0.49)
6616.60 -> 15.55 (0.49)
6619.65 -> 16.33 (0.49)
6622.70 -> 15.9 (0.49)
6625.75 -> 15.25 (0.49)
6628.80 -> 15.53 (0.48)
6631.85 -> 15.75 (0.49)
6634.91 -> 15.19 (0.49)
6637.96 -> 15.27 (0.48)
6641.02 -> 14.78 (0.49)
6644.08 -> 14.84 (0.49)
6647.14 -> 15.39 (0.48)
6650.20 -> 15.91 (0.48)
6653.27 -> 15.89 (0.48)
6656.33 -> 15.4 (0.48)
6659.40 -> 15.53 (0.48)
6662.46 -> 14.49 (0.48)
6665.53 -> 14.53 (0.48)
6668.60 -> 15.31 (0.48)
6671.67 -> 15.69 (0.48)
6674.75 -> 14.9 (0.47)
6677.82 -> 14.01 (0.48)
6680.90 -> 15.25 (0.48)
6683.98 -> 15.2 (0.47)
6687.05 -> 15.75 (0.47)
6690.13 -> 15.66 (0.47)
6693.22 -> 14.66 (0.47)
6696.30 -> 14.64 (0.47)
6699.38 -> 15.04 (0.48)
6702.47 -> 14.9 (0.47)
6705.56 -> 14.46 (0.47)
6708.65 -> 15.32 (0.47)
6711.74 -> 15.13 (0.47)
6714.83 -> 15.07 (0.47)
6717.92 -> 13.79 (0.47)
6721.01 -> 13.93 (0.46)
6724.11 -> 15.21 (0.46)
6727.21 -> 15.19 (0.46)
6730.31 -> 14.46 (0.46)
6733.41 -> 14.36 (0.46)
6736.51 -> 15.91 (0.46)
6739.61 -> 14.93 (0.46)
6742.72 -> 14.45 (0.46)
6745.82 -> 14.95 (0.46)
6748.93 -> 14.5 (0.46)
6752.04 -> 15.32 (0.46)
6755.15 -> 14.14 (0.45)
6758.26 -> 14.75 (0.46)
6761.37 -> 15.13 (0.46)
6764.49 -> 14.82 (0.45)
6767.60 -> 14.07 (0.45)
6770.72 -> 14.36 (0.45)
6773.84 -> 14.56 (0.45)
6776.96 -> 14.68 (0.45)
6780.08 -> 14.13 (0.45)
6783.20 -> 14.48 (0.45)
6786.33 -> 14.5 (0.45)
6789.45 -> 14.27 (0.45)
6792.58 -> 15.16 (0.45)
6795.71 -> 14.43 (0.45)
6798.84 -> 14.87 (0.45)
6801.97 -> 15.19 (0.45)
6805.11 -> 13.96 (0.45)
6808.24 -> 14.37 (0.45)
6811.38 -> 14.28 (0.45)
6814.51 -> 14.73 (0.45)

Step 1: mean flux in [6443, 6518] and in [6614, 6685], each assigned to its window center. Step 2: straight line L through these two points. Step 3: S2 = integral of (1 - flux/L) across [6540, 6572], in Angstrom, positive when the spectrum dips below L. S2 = -0.6 Angstrom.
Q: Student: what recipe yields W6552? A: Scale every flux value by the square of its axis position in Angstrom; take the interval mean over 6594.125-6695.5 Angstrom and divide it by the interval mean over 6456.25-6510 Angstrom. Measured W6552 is 1.05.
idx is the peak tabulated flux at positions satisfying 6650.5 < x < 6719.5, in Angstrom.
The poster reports 15.89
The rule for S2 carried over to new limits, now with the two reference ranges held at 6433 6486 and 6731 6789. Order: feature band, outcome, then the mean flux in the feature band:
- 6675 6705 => -0.3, 15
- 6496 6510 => 0.2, 15.1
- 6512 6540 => -1.2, 15.9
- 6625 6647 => -0.4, 15.2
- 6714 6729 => 0.1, 14.6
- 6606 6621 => -0.6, 15.6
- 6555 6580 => -0.4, 15.4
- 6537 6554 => -0.5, 15.6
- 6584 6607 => -0.4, 15.4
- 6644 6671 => -0.7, 15.3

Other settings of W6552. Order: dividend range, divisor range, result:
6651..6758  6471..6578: 1.01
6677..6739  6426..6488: 1.04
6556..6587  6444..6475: 1.06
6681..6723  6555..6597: 1.00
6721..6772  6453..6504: 1.05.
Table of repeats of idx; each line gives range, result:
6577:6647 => 16.33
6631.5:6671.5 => 15.91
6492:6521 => 16.91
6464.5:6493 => 16.87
